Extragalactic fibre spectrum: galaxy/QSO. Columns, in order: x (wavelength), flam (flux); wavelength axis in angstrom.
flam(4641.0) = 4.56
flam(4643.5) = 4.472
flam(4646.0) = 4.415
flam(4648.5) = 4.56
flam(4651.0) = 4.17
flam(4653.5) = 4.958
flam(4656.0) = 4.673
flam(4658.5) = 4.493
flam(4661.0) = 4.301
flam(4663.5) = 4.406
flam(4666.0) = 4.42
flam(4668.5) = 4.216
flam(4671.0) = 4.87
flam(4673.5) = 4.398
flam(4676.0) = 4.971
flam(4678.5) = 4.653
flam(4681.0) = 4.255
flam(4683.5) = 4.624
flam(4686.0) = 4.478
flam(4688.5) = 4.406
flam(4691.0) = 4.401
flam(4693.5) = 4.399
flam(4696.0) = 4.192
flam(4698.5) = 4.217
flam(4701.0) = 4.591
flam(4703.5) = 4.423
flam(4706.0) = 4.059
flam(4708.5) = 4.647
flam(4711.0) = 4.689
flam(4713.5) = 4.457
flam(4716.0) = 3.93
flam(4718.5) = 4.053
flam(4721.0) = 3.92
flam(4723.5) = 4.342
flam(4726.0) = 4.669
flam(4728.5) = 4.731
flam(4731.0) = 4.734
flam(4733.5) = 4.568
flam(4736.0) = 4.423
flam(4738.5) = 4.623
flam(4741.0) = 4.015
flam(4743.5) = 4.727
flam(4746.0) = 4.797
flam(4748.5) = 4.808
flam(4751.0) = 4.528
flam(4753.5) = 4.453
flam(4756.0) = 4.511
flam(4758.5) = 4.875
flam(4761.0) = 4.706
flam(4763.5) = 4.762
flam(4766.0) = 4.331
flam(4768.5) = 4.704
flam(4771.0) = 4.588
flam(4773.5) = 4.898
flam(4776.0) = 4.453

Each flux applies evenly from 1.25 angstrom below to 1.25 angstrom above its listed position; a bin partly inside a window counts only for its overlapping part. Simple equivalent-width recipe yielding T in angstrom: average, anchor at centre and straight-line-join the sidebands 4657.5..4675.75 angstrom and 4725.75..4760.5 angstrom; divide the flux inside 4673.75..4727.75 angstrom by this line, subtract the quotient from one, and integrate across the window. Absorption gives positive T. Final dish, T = 1.53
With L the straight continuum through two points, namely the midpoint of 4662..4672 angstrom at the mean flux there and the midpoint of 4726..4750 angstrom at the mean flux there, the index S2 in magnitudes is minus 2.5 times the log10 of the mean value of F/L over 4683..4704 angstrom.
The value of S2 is 0.03 mag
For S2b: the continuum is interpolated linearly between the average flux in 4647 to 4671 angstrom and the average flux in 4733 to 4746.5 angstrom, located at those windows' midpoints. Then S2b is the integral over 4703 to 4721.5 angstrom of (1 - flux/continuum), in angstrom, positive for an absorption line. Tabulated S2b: 0.9 angstrom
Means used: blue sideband 4.49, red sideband 4.51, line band 4.28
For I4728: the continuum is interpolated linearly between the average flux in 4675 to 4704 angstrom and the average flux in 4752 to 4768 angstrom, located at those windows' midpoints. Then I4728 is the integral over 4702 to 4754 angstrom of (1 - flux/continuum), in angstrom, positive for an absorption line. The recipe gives 1.0 angstrom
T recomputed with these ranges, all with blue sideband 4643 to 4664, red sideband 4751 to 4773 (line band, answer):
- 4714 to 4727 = 1.1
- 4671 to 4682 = -0.2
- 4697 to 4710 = 0.5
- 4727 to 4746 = 0.1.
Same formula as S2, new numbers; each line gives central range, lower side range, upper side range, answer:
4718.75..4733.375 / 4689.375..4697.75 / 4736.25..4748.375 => 0.006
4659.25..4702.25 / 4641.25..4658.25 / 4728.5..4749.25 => 0.024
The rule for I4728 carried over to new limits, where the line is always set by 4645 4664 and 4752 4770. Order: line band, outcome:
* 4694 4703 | 0.4 angstrom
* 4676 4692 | 0.1 angstrom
